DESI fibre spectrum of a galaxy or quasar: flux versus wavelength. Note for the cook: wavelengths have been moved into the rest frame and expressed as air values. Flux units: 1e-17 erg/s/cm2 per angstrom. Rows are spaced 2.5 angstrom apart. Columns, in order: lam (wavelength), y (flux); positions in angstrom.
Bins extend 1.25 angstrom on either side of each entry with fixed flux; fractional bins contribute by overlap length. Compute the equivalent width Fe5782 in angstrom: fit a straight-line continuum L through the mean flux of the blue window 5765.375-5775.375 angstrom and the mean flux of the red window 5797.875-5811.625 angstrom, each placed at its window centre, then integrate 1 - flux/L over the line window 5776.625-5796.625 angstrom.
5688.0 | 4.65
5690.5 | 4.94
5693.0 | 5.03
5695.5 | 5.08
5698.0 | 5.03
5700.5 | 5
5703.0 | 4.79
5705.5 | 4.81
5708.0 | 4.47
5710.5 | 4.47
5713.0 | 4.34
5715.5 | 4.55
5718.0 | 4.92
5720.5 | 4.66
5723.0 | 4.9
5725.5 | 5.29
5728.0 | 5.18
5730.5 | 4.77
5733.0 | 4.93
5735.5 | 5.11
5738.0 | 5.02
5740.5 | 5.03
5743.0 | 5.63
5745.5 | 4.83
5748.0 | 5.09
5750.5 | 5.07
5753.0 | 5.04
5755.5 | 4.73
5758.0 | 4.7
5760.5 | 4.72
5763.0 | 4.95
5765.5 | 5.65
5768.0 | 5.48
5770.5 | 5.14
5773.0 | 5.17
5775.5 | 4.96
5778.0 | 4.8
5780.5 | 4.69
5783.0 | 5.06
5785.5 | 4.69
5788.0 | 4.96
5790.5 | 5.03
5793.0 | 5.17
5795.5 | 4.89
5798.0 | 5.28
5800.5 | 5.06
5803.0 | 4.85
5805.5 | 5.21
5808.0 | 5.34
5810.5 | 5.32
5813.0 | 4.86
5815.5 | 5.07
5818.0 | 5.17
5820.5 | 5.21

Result 1.2 angstrom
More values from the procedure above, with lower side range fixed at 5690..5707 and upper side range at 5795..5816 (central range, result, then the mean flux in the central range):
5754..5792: 0.56 angstrom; 4.98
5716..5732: 0.17 angstrom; 4.93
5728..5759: 0.05 angstrom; 5.01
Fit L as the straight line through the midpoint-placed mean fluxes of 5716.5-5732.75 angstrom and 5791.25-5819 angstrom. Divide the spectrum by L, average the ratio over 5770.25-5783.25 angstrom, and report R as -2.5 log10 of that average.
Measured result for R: 0.02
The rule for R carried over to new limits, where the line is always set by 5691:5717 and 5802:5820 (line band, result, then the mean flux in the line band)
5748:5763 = 0.01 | 4.88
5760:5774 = -0.05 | 5.21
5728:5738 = -0.03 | 4.98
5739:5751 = -0.05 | 5.13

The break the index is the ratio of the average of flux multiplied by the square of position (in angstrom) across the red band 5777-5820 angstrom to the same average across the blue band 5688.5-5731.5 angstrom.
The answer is 1.07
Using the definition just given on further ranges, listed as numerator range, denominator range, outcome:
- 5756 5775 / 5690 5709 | 1.06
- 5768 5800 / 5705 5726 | 1.09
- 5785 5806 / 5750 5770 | 1.01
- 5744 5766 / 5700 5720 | 1.08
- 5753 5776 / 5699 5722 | 1.10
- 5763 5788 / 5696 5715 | 1.10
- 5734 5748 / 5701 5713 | 1.12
